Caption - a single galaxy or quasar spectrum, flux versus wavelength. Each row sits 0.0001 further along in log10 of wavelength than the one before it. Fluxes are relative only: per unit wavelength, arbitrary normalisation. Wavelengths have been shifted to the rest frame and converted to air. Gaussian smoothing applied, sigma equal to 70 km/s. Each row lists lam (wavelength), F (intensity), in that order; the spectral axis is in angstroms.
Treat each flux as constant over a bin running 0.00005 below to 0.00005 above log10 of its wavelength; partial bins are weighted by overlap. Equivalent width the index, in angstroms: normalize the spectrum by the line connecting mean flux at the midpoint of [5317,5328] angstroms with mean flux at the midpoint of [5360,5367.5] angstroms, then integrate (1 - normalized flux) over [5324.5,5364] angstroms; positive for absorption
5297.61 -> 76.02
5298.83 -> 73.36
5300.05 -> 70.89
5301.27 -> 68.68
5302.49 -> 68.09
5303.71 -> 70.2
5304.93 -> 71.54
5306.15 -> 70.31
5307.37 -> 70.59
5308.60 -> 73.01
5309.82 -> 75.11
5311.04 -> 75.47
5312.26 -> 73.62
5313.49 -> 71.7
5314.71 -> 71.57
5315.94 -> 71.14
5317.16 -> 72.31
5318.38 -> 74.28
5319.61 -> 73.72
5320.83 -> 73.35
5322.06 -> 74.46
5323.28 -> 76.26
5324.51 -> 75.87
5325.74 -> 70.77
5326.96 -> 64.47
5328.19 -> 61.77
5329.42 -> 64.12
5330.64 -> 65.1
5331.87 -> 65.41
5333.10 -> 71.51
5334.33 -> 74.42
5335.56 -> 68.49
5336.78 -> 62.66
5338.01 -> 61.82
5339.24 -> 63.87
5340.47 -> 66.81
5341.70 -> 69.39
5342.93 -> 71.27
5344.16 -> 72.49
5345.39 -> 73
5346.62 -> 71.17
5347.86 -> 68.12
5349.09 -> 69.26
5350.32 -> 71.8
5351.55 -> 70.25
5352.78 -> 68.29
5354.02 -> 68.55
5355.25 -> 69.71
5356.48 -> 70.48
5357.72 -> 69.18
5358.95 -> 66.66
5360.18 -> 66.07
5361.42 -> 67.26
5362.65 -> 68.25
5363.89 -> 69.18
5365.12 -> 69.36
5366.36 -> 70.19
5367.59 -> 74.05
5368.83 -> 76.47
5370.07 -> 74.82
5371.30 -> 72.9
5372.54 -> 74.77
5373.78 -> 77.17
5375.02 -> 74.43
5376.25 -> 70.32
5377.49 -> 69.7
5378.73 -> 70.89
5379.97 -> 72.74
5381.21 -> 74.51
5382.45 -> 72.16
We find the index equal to 1.27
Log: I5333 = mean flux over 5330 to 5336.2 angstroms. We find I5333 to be 69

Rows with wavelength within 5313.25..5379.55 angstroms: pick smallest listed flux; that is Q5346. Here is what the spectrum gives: 61.77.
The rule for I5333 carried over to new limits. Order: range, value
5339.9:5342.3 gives 68.1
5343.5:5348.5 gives 71.1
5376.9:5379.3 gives 70.2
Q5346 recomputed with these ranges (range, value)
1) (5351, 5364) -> 66.07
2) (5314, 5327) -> 64.47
